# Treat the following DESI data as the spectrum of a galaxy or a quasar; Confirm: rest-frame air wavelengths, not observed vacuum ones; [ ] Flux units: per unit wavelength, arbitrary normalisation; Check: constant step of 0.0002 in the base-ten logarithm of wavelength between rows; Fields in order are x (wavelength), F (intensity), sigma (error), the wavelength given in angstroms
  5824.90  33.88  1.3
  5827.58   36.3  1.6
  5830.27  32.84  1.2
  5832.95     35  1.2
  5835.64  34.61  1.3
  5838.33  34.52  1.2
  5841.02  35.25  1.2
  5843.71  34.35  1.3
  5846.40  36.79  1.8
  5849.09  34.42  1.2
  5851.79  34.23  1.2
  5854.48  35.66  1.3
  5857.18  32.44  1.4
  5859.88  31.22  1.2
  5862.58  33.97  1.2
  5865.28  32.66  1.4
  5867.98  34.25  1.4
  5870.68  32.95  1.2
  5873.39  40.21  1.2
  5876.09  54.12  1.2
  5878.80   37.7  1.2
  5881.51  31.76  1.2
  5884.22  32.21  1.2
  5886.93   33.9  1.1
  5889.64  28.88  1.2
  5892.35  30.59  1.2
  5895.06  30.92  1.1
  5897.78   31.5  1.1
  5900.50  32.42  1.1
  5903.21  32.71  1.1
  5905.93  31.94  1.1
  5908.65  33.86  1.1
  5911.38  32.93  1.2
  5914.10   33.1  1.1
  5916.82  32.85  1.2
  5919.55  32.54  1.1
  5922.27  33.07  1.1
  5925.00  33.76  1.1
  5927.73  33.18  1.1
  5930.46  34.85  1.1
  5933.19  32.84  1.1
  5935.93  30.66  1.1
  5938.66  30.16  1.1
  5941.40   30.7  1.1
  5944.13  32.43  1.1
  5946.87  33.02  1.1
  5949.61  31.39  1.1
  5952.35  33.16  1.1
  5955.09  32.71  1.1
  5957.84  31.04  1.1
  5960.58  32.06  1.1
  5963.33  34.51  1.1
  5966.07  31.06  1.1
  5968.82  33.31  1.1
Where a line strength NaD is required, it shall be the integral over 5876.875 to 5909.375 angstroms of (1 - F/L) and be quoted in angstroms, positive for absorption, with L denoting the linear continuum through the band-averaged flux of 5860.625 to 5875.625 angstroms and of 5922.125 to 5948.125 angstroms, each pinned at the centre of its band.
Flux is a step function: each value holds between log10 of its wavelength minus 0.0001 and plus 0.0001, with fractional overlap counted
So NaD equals 1.7 angstroms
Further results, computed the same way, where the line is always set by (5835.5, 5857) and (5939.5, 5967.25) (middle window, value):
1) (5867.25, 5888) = -1.9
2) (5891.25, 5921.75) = 0.9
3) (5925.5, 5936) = -0.2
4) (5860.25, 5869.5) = 0.3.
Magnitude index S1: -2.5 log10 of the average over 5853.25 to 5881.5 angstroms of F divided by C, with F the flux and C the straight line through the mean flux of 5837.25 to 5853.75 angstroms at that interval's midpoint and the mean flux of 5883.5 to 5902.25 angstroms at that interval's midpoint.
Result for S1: -0.09 mag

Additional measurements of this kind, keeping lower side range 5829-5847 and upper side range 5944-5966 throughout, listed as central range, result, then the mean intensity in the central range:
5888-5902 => 0.09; 31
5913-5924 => 0.01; 32.9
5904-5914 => 0.01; 32.9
